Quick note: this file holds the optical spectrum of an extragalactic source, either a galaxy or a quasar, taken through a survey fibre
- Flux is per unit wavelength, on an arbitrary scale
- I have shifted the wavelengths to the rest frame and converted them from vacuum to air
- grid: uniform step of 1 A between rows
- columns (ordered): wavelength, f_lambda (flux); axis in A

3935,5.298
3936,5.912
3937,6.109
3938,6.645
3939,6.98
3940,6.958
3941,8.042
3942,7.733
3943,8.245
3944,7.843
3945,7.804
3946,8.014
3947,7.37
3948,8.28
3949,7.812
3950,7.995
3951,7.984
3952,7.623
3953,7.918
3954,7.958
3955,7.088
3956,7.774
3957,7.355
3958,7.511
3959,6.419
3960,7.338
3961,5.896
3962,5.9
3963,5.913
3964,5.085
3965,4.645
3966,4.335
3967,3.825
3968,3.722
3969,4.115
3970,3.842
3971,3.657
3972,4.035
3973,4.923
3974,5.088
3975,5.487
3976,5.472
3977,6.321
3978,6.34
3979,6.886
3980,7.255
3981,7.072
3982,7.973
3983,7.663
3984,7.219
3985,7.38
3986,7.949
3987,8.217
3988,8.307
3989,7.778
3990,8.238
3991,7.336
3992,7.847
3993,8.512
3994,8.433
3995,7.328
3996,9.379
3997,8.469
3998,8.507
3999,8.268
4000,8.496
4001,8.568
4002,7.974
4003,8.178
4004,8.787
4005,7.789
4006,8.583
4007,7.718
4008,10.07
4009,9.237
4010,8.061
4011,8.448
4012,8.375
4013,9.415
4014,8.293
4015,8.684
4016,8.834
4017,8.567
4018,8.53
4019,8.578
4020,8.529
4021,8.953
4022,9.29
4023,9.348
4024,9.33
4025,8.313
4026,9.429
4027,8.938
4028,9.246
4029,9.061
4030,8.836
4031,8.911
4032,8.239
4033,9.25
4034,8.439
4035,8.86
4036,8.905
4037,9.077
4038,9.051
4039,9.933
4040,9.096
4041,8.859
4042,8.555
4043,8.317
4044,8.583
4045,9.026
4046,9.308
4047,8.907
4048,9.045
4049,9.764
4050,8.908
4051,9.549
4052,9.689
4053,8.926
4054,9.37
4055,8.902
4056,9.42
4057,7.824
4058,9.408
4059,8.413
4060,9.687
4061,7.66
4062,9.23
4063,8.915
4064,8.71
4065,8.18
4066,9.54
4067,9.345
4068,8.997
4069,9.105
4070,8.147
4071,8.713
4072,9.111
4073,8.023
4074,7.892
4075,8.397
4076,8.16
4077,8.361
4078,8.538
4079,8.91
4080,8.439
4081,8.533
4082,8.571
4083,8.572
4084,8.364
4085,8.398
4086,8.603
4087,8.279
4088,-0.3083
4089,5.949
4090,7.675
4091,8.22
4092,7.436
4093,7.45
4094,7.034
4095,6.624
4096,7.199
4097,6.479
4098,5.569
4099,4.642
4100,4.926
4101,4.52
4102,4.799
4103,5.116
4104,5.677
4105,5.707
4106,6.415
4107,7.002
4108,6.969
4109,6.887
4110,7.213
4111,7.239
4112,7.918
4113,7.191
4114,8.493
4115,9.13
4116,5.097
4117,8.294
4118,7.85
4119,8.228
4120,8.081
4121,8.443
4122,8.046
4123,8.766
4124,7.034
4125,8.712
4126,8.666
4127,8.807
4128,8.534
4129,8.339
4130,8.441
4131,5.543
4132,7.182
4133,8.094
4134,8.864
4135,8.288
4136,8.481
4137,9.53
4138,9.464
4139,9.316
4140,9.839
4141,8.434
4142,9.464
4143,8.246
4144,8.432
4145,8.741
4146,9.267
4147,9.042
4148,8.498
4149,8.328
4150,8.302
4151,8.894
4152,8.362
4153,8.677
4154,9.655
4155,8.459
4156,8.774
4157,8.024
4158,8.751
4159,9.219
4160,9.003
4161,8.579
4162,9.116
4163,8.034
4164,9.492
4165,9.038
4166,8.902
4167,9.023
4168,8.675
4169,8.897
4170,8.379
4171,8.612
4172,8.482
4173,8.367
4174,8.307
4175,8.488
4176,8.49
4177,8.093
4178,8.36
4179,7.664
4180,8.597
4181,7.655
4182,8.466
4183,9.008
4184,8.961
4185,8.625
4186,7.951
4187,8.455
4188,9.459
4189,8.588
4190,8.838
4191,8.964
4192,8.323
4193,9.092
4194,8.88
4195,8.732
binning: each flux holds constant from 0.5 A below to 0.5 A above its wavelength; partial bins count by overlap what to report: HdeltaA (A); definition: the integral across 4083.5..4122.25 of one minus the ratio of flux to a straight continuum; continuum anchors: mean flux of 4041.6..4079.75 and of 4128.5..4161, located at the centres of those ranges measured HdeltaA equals 8.4 A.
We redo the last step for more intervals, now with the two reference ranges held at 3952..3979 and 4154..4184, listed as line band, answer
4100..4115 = 2.34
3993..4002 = -3.21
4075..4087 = -1.81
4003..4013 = -3.53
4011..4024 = -4.64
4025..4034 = -3.08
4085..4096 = 1.04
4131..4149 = -1.03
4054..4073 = -4.58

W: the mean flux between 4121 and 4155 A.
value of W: 8.55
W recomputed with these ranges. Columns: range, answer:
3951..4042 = 7.68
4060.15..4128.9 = 7.59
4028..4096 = 8.5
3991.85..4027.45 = 8.62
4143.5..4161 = 8.73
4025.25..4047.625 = 8.94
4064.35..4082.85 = 8.61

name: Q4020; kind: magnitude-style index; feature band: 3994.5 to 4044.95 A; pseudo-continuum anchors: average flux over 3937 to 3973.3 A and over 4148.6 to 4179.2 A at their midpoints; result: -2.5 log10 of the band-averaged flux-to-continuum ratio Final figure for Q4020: -0.21 mag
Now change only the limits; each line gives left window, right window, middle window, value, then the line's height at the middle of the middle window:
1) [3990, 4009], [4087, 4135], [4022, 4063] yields -0.15 mag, 7.86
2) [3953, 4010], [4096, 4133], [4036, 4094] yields -0.20 mag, 7.08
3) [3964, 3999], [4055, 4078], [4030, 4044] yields -0.12 mag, 7.96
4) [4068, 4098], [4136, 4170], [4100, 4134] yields 0.13 mag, 8.28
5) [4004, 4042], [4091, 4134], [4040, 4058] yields -0.08 mag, 8.35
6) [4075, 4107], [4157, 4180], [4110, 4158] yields -0.07 mag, 7.85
